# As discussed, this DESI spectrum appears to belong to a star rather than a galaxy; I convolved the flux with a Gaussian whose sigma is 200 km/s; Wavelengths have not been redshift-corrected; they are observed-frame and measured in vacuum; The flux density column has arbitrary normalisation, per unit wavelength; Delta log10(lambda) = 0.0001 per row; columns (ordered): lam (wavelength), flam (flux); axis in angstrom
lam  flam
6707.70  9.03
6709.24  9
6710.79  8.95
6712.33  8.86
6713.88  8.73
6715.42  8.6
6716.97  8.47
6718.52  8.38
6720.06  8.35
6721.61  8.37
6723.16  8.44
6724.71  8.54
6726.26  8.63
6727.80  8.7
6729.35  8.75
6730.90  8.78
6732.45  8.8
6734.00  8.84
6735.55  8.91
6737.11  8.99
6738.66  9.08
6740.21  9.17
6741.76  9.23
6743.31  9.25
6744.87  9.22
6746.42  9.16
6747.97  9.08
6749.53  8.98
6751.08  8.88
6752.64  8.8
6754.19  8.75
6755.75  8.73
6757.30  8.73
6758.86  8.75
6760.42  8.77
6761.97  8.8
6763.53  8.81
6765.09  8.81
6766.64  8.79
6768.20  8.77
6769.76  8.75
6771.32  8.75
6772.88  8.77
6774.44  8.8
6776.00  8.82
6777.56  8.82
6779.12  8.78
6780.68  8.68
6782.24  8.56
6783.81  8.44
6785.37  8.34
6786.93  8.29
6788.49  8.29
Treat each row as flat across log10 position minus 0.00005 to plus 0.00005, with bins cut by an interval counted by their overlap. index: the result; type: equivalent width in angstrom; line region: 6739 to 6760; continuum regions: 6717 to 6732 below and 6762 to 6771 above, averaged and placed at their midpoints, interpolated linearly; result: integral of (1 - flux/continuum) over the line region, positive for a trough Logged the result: -0.7 angstrom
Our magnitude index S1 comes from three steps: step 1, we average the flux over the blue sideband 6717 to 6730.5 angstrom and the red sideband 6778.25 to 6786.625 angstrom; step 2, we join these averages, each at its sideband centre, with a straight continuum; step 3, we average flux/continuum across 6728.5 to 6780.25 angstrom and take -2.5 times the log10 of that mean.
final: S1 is -0.04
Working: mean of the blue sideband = 8.53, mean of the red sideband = 8.55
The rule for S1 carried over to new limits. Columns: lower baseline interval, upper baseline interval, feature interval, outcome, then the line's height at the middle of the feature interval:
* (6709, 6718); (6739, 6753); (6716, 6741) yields 0.025 mag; 8.9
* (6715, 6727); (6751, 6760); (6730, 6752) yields -0.047 mag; 8.63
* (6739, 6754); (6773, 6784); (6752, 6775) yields 0.014 mag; 8.88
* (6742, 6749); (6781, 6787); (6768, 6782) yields -0.019 mag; 8.61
